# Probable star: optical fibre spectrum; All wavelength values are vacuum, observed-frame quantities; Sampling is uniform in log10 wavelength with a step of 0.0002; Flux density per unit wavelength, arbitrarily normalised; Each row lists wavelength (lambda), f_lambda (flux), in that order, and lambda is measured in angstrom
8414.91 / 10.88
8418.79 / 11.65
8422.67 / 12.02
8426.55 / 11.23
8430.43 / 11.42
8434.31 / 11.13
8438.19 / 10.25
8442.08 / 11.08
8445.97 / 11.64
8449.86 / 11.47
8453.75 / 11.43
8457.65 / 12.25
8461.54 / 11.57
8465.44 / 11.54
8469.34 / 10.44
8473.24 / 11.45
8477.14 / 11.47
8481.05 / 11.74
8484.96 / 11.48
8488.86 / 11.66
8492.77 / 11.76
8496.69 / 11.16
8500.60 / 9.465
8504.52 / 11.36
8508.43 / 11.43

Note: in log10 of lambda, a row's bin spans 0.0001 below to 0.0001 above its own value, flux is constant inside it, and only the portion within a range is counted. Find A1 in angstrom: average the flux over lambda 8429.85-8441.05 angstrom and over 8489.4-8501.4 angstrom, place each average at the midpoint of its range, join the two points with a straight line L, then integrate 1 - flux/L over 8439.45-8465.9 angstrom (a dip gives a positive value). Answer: -1.5 angstrom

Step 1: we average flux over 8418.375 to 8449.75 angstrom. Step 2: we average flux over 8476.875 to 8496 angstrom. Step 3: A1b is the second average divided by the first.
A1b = 1.03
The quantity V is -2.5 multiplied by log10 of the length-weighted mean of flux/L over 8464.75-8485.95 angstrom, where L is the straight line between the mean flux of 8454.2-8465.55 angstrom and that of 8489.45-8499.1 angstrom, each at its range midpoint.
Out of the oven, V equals 0.03 mag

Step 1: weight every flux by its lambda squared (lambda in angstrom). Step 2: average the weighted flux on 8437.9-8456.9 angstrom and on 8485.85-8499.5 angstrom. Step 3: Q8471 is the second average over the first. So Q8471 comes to 1.0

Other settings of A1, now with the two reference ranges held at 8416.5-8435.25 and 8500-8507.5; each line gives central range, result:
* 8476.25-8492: -1.0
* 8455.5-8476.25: -0.7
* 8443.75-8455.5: -0.3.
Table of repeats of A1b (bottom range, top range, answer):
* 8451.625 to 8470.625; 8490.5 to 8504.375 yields 0.95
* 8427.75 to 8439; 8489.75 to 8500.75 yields 1.01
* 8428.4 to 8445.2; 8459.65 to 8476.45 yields 1.02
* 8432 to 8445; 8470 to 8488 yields 1.05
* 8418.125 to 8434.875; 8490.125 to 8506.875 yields 0.95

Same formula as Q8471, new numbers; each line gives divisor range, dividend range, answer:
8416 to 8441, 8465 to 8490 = 1.02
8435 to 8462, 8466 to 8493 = 1.01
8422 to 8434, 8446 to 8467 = 1.02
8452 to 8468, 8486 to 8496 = 1.00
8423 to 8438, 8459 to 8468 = 1.03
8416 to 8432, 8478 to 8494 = 1.02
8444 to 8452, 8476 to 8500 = 1.00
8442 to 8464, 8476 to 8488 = 1.00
